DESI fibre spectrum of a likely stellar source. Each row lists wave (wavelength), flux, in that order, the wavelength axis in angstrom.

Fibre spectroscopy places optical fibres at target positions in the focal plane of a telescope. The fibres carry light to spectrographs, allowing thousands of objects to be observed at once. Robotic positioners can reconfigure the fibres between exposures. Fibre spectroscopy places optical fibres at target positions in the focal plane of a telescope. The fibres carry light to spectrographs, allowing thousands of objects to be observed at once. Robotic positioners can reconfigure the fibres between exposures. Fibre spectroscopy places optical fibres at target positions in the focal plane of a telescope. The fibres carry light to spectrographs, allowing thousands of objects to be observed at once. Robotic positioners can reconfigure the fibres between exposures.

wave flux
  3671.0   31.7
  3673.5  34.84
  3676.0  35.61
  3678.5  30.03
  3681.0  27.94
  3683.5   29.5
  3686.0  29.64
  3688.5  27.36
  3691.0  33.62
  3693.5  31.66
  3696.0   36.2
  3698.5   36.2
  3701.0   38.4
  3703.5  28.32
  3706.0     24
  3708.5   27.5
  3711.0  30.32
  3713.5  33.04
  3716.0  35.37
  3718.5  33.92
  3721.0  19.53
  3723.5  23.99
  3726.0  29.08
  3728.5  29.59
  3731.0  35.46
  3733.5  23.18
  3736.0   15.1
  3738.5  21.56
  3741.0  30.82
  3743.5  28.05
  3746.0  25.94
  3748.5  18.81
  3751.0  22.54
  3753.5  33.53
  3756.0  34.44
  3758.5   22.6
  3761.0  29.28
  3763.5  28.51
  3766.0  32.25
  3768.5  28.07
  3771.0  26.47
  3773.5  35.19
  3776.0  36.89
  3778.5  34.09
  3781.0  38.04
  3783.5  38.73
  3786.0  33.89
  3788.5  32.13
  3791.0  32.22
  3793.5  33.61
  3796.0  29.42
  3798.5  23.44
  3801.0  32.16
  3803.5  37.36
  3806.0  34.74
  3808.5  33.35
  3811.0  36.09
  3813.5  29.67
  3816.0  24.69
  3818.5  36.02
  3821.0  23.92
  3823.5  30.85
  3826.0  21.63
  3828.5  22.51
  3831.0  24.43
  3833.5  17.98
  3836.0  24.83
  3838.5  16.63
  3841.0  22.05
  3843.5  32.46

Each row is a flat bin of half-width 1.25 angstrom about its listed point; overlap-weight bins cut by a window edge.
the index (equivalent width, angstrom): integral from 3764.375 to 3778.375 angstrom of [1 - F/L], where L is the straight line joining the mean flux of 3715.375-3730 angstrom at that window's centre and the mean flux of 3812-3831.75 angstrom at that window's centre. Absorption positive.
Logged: -2.1 angstrom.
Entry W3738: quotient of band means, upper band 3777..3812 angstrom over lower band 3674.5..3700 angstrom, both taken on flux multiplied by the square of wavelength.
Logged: 1.11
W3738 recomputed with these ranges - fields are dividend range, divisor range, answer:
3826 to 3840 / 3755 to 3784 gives 0.69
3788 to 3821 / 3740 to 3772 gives 1.17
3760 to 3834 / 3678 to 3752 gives 1.12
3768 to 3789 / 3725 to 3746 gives 1.31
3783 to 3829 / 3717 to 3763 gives 1.20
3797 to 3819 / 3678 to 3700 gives 1.08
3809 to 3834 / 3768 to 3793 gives 0.82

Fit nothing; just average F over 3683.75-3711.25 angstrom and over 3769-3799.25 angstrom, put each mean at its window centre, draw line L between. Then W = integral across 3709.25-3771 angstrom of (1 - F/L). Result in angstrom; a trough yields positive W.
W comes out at 8.3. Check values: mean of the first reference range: 31.2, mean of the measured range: 27.7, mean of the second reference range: 32.9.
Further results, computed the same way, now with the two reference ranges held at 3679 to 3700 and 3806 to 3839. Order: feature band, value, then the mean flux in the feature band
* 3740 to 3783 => -1.4 angstrom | 29.9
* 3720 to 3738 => 3.0 angstrom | 25.1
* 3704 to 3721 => 0.5 angstrom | 29.8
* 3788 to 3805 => -2.3 angstrom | 31.5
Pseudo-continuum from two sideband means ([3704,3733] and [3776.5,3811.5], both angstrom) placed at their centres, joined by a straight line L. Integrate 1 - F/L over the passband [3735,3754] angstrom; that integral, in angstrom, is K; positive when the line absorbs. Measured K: 3.92 angstrom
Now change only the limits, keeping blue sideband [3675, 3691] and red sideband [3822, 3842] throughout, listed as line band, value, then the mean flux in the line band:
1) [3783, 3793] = -3.61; 33.9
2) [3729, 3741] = 1.16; 24.9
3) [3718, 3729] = 0.60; 26.6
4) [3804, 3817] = -4.61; 32.2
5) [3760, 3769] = -1.24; 29.7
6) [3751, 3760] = -0.87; 29.1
